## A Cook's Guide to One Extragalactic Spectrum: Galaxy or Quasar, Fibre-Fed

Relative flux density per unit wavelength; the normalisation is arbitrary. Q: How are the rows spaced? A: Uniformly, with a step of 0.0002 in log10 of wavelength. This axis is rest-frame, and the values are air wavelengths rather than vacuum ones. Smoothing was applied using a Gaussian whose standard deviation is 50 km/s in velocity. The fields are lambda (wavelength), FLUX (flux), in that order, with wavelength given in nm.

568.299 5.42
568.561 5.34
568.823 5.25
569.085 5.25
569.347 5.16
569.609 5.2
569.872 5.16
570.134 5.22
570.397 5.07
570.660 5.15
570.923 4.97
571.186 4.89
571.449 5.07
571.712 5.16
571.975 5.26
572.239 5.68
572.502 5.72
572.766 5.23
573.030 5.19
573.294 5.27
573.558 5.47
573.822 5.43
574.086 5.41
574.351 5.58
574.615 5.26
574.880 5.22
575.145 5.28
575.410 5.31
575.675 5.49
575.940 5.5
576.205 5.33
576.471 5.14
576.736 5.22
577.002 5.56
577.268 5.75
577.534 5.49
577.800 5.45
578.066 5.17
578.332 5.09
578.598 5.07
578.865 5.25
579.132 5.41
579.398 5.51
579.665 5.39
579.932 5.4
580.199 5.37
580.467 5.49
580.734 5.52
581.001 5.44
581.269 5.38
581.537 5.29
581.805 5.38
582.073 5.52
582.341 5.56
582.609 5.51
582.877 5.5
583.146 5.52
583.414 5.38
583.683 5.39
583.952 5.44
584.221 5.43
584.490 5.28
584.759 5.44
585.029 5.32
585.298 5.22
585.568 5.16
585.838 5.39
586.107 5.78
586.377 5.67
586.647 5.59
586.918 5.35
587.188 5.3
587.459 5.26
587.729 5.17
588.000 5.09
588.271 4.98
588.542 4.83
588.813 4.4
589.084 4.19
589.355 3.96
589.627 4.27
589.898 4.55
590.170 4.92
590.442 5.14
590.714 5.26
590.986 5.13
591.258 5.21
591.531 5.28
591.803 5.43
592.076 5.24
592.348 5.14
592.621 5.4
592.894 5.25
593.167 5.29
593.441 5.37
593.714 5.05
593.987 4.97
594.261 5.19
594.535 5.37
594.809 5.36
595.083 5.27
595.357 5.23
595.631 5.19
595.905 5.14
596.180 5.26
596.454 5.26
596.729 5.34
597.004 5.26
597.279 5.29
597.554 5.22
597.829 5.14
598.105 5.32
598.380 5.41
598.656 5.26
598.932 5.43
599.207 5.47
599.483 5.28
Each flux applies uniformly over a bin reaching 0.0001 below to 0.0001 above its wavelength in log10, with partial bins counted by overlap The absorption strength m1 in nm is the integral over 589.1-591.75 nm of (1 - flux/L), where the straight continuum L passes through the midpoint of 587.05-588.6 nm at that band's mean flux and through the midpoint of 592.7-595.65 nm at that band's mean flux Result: 0.16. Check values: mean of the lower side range 5.12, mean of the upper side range 5.24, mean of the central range 4.85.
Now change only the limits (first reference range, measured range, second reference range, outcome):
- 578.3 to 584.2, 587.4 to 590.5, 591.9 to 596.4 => 0.35 nm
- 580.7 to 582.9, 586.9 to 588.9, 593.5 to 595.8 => 0.11 nm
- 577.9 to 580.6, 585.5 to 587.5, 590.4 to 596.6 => -0.07 nm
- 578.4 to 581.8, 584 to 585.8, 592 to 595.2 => 0.00 nm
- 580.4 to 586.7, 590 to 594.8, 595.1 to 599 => 0.10 nm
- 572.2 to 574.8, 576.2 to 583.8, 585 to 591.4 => -0.22 nm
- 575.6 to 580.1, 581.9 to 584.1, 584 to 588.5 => -0.05 nm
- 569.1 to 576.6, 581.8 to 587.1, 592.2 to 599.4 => -0.17 nm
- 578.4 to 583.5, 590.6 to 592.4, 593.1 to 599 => 0.02 nm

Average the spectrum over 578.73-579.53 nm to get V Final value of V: 5.39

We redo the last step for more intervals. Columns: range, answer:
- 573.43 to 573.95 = 5.45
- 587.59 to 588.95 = 4.9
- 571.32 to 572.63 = 5.38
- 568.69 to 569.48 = 5.22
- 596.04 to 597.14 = 5.28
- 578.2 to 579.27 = 5.21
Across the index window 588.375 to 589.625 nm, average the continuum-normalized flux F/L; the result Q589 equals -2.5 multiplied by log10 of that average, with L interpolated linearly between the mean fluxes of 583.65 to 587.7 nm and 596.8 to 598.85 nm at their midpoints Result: 0.23 mag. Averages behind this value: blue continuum 5.4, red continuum 5.28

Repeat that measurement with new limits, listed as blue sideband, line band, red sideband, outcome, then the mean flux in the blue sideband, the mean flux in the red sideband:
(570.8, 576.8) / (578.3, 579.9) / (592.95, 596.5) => 0.00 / 5.31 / 5.23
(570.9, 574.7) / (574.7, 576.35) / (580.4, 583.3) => 0.00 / 5.32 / 5.47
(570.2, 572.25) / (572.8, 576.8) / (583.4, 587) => -0.03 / 5.13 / 5.42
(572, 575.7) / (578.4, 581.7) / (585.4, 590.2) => -0.03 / 5.39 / 4.99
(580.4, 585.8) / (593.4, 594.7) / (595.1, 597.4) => 0.02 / 5.41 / 5.25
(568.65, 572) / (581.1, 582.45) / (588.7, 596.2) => -0.07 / 5.14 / 5.05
